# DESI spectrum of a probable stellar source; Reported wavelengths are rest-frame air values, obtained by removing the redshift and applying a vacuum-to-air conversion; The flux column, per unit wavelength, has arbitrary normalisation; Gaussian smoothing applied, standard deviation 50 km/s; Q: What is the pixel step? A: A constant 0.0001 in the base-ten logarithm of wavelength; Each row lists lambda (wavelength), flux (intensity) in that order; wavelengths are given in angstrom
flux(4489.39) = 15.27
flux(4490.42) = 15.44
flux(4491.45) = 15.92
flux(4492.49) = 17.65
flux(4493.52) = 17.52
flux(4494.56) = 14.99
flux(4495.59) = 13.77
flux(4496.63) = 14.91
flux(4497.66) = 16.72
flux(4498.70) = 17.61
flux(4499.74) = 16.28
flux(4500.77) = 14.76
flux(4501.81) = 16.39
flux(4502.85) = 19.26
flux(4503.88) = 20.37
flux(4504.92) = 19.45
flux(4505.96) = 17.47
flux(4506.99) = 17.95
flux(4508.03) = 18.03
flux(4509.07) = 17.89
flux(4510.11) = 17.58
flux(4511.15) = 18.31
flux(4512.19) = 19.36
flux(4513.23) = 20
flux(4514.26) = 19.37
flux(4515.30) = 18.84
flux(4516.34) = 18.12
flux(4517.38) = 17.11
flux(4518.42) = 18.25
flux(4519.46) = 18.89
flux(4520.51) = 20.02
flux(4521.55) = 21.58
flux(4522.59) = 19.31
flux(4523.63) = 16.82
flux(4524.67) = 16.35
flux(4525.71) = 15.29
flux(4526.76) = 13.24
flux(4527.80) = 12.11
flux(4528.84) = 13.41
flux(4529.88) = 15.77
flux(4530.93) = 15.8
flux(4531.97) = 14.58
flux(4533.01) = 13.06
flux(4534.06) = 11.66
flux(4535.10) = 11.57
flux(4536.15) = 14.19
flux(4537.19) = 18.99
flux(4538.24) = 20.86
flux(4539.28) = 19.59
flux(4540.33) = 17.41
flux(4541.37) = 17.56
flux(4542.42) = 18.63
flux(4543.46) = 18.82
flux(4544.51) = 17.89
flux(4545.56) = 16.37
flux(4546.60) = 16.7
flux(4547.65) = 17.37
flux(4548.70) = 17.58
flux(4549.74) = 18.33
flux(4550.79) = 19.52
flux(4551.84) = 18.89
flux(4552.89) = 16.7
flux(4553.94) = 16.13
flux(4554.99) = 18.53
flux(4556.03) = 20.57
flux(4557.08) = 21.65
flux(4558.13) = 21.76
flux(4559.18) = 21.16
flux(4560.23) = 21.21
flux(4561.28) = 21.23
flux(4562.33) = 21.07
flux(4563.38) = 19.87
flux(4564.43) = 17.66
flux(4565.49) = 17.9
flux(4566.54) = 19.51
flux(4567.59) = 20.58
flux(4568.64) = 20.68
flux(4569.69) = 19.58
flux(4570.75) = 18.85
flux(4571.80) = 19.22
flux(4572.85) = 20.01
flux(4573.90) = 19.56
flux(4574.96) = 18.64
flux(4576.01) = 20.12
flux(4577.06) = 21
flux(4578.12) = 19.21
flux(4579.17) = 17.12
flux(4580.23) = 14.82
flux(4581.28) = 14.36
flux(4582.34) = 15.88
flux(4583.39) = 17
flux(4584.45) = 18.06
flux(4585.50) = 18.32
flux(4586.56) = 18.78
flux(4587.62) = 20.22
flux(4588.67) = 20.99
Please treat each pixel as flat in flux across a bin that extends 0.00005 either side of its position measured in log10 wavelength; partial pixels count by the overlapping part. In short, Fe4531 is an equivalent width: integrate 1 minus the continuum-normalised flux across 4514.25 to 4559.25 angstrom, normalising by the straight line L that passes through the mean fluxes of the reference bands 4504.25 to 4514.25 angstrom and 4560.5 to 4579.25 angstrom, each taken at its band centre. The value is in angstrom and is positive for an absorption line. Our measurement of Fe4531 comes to 4.0 angstrom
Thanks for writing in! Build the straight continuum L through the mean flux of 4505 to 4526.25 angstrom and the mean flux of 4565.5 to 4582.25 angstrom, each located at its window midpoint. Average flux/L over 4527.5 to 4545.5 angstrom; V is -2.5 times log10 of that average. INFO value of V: 0.15 mag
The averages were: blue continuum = 18.3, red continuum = 18.8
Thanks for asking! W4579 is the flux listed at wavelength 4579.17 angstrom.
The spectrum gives 17.12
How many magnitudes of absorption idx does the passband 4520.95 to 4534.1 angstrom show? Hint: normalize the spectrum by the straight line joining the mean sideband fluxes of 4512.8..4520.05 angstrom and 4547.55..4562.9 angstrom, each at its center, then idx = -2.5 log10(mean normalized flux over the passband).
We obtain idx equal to 0.22 mag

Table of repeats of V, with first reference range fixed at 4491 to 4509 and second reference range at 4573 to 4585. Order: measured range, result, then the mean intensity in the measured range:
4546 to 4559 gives -0.07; 18.7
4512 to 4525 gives -0.10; 18.8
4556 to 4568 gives -0.15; 20.3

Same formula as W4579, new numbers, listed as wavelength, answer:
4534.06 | 11.66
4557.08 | 21.65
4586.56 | 18.78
